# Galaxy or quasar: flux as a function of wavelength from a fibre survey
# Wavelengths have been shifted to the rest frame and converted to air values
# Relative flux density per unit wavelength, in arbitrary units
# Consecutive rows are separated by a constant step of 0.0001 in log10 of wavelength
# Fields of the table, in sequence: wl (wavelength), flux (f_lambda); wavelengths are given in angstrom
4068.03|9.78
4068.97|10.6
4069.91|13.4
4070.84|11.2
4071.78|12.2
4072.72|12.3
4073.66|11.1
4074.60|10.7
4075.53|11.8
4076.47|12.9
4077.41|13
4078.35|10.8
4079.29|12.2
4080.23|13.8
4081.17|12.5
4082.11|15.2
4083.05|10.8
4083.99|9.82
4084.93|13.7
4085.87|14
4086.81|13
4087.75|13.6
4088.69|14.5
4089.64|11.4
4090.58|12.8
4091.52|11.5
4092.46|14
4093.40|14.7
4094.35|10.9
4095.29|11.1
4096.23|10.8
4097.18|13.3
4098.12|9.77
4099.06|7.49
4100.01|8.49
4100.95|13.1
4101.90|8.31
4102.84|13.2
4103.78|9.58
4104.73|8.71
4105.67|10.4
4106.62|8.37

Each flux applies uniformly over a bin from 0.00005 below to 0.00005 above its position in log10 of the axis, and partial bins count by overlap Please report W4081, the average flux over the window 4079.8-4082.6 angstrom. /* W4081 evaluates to 13.8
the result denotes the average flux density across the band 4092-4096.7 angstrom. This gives 12.3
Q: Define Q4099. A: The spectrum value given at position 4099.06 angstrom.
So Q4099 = 7.49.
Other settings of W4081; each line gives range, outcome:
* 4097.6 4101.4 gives 9.76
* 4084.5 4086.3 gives 13.9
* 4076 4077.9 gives 12.9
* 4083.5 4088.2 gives 12.8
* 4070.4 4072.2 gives 11.7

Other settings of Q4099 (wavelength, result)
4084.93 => 13.7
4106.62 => 8.37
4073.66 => 11.1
